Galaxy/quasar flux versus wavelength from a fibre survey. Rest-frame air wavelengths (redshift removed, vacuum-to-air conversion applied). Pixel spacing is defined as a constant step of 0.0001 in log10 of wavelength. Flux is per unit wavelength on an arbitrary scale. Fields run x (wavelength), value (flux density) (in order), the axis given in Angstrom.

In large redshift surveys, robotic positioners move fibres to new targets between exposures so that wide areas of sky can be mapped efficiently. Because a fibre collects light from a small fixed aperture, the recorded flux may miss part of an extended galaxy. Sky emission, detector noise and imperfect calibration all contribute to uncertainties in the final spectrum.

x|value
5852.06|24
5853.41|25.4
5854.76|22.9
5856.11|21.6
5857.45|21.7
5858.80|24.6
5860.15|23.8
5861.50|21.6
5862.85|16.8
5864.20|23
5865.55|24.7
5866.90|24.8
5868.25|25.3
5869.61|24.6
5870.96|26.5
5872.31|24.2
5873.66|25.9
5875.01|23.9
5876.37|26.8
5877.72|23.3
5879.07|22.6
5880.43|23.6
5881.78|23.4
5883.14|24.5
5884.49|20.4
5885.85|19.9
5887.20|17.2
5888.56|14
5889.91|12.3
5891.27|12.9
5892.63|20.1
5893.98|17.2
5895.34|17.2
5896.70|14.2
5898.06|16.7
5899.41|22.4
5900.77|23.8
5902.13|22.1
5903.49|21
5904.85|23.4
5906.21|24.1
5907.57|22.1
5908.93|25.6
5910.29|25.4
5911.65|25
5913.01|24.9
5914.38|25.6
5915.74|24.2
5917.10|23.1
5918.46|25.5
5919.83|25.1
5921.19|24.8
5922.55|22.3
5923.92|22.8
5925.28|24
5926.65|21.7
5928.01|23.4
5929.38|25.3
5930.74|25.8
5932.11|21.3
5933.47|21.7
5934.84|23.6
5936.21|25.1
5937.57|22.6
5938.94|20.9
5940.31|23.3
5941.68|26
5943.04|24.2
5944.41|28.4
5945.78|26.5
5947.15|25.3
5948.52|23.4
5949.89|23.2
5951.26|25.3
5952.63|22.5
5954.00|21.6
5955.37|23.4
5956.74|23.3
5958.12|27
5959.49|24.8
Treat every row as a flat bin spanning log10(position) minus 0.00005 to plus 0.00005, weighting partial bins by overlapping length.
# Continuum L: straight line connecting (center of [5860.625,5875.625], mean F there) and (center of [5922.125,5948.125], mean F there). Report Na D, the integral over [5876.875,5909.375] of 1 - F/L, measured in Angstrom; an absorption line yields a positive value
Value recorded 4.99 Angstrom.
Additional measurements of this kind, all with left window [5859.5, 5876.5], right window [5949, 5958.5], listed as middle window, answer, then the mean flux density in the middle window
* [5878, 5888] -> 0.9 Angstrom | 21.6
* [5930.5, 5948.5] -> -0.4 Angstrom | 24.1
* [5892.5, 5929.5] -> 1.8 Angstrom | 22.6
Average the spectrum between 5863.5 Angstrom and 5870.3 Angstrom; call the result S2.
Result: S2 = 24.4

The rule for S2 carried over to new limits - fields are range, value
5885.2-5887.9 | 18.5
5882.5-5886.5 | 21.6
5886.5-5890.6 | 14.5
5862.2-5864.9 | 20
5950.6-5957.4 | 23.2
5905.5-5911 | 24.3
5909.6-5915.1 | 25.2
